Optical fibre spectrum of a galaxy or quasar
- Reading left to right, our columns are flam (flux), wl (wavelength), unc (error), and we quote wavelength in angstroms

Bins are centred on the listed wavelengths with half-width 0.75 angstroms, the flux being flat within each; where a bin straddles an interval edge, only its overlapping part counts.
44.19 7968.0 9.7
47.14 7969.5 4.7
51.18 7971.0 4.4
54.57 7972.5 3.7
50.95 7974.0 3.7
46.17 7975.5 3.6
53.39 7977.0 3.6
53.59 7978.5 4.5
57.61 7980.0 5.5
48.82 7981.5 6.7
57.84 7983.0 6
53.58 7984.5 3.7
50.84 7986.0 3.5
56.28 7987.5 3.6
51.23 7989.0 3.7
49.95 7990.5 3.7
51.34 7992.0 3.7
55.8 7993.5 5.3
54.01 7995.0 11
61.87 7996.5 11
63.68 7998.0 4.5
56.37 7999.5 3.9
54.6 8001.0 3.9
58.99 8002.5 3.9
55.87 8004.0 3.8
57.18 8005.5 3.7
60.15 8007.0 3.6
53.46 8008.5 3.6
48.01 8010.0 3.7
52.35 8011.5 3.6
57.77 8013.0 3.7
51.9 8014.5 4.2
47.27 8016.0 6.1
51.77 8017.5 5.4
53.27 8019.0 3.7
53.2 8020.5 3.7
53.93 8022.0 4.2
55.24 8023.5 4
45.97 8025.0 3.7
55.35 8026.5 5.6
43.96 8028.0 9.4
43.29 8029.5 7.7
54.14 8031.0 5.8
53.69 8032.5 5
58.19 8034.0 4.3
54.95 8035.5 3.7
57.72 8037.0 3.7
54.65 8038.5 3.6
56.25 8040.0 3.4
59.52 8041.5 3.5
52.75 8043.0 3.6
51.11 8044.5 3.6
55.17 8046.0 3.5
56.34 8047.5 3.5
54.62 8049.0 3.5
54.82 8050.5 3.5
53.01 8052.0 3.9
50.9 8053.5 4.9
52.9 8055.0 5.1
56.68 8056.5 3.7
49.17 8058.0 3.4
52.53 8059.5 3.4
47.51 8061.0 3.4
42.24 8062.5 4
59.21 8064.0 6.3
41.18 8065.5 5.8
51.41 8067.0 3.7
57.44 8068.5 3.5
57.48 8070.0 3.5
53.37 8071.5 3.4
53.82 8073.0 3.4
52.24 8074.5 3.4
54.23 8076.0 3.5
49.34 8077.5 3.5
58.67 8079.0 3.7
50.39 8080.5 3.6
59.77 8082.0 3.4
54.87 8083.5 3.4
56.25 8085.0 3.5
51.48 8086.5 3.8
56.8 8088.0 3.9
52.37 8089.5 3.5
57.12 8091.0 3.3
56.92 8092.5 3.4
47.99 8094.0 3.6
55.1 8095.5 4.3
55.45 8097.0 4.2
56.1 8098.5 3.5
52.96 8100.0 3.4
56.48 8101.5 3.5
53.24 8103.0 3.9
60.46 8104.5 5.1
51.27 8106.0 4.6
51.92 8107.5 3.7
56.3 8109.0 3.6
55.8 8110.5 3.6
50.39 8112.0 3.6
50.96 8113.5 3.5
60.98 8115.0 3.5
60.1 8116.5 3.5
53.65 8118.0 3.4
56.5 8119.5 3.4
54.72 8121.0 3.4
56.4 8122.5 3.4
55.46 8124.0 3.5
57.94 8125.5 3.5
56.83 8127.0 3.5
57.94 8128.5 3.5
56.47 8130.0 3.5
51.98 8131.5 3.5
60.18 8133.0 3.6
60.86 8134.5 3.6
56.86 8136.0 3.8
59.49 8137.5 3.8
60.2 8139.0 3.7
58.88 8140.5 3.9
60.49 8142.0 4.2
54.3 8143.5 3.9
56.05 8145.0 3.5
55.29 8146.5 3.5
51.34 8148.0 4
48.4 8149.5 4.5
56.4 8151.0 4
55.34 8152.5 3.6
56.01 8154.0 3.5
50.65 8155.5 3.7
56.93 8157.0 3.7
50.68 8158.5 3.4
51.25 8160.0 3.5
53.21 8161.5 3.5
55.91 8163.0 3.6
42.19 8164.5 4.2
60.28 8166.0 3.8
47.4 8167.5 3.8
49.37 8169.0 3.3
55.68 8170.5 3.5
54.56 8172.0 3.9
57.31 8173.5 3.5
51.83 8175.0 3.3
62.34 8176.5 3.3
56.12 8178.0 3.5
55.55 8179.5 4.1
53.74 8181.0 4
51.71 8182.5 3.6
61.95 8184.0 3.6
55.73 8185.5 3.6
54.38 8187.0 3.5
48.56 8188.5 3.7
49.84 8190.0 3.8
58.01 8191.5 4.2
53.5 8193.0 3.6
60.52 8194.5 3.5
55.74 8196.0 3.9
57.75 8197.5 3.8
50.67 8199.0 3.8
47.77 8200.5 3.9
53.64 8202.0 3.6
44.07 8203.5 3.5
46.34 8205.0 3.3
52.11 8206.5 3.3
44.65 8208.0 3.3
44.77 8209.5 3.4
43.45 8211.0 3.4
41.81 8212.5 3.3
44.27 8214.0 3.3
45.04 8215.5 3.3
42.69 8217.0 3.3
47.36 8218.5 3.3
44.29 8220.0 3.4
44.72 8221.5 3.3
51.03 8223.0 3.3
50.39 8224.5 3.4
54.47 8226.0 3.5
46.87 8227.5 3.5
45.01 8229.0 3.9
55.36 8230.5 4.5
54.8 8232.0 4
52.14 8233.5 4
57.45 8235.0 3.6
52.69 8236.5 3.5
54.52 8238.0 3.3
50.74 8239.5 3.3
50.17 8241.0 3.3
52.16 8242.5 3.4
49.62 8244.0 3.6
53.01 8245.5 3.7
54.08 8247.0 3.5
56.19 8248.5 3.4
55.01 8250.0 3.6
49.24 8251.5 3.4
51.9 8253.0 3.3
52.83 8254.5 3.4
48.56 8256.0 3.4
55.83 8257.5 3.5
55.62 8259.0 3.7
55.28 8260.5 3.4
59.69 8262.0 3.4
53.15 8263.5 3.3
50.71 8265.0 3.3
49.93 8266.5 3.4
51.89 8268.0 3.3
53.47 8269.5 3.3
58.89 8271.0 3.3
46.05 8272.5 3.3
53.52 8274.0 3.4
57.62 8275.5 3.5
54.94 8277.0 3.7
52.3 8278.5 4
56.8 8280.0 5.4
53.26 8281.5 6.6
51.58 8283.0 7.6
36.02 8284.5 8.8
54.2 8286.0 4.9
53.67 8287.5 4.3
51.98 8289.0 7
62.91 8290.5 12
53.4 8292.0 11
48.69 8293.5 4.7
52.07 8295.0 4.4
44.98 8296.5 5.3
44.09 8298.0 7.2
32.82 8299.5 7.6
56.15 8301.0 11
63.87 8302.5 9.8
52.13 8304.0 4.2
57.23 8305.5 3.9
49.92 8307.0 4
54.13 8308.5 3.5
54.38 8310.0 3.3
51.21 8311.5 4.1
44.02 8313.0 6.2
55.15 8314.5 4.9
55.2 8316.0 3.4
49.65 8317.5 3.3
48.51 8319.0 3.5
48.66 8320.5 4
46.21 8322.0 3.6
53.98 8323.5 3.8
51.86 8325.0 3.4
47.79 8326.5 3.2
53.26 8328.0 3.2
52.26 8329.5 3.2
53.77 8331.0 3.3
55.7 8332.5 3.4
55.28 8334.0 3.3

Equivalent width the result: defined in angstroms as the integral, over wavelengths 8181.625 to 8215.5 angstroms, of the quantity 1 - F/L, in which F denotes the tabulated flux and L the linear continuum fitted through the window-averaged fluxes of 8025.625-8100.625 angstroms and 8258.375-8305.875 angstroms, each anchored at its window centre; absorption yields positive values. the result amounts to 1.3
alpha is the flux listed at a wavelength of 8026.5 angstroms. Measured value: 55.35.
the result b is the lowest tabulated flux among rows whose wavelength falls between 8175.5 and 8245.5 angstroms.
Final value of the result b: 41.81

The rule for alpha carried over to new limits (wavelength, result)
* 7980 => 57.61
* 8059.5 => 52.53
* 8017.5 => 51.77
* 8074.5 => 52.24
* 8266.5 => 49.93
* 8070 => 57.48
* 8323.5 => 53.98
